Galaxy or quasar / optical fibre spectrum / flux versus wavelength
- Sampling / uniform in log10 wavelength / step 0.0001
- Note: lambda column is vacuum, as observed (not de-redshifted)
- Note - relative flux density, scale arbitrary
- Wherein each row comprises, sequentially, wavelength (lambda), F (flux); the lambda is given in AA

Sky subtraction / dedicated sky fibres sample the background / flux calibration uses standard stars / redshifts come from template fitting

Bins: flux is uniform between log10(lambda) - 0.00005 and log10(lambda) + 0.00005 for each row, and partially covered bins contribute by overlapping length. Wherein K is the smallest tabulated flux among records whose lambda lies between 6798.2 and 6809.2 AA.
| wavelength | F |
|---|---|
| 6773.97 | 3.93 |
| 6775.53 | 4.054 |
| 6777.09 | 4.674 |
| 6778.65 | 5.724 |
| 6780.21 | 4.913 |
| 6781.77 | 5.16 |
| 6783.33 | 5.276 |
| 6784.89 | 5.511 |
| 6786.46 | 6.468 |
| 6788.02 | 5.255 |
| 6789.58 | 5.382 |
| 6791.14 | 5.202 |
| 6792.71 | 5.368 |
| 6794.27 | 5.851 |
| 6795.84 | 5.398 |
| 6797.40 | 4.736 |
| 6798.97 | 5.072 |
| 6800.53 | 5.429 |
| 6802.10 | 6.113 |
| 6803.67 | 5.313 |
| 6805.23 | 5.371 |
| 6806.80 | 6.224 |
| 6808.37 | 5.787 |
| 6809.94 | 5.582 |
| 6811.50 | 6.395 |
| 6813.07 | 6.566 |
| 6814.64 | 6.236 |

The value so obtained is 5.072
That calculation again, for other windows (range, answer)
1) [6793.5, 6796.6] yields 5.398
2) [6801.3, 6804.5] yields 5.313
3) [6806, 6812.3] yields 5.582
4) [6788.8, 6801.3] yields 4.736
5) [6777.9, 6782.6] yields 4.913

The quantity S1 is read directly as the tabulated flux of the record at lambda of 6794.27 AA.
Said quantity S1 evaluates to 5.851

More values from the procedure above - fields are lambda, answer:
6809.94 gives 5.582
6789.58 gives 5.382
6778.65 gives 5.724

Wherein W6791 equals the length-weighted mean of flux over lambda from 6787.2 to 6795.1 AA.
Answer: 5.42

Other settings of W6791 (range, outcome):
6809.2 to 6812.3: 6.01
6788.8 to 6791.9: 5.3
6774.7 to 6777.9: 4.37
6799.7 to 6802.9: 5.75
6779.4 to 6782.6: 5.05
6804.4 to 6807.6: 5.79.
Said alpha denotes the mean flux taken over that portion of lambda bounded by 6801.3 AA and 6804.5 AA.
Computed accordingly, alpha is 5.7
